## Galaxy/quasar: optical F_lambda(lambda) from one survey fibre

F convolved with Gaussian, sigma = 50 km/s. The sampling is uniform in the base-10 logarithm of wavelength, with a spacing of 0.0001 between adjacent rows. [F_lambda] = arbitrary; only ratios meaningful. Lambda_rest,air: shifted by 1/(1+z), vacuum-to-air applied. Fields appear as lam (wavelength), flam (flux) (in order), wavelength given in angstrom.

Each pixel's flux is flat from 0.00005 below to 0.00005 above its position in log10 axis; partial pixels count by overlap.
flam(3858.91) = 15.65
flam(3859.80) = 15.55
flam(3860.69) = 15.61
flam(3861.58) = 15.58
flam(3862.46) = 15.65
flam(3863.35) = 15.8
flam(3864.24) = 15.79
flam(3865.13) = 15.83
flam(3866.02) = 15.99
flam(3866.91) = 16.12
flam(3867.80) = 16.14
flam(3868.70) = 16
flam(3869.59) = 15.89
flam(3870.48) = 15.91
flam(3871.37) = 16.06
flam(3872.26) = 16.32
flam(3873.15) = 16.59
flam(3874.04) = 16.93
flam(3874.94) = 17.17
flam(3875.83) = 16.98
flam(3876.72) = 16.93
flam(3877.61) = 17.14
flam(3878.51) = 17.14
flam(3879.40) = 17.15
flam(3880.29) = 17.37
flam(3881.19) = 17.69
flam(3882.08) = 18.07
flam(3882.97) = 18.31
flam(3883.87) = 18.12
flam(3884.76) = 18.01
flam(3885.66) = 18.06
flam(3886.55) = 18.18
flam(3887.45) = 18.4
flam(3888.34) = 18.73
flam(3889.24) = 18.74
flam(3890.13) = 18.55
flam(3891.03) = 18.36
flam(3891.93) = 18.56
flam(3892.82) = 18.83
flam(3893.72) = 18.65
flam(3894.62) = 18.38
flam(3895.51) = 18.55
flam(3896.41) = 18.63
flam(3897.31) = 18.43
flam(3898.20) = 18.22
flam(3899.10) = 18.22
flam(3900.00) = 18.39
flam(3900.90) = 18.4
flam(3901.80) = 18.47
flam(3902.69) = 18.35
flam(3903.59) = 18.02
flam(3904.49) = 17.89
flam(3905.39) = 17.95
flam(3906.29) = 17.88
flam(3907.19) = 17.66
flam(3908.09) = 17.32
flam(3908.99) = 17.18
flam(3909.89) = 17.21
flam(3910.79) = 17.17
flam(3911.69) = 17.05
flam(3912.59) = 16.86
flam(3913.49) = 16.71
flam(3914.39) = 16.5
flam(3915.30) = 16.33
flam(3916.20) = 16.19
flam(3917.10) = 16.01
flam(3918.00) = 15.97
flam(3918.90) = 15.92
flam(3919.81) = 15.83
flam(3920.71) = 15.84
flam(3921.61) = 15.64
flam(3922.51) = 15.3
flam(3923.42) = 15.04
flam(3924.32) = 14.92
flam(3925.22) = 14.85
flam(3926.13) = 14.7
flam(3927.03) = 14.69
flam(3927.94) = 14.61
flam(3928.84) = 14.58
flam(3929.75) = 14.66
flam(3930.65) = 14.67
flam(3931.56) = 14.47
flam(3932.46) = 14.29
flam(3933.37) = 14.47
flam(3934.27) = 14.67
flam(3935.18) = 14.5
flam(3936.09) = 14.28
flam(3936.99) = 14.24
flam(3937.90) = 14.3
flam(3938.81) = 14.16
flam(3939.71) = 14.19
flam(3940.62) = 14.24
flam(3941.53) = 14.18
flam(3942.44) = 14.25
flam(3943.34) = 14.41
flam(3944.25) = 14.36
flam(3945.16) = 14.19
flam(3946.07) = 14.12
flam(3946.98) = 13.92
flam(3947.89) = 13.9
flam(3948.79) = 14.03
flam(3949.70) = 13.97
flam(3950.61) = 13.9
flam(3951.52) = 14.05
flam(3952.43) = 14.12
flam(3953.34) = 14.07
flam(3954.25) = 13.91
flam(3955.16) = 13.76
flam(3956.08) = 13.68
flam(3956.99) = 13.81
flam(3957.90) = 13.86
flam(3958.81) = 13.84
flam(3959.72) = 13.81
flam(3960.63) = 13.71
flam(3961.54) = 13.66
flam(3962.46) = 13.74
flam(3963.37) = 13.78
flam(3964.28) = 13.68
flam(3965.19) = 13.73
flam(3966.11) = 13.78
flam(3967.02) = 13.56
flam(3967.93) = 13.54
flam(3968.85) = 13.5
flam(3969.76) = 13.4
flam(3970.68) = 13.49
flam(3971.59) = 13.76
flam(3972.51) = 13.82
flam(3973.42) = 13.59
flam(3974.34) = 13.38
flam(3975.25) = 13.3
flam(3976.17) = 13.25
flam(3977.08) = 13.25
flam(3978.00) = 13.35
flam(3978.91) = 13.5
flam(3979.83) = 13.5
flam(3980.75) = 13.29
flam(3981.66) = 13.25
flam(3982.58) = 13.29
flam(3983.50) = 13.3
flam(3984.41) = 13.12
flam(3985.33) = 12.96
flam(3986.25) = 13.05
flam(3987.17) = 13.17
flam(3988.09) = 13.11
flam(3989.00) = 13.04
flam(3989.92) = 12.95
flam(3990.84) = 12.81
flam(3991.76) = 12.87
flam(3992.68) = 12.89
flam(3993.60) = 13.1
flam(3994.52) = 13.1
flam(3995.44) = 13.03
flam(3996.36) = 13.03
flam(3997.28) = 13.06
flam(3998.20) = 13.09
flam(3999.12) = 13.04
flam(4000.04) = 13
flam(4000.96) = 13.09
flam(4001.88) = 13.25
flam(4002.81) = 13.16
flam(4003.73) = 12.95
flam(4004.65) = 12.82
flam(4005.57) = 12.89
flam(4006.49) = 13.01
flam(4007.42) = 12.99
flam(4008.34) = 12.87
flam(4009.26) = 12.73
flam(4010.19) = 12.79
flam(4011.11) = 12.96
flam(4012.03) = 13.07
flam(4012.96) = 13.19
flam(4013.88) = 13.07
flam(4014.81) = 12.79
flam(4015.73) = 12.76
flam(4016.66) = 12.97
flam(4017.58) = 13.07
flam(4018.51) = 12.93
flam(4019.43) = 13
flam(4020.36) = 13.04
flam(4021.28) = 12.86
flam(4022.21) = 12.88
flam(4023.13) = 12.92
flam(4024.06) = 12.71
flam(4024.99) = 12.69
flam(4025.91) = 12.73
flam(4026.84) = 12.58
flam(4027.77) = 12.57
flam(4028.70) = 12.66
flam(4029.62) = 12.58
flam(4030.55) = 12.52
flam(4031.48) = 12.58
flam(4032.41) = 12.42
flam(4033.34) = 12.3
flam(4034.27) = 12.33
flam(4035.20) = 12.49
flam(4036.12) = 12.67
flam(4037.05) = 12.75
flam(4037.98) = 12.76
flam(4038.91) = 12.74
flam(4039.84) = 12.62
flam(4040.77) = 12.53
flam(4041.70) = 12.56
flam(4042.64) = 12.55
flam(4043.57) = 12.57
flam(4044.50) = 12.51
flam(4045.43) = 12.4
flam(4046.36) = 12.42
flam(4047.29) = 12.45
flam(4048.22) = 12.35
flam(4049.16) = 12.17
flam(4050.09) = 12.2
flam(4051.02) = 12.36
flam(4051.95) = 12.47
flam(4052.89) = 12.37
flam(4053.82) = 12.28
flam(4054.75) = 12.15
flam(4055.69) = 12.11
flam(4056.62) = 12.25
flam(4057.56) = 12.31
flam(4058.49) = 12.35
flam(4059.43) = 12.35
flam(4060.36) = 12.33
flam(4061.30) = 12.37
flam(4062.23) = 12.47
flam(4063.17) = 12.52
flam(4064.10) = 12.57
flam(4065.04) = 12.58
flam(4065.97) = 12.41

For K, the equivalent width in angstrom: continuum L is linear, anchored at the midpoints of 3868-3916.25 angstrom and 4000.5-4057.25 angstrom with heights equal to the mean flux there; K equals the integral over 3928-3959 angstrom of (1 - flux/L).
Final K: 3.1 angstrom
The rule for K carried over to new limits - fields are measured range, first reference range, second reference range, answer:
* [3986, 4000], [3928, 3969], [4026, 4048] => 0.3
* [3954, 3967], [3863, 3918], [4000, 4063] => 1.1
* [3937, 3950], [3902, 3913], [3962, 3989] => 1.0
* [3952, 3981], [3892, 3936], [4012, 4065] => 2.4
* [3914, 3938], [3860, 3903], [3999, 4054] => 1.3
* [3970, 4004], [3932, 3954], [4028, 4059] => 0.6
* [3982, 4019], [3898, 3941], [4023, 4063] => 1.8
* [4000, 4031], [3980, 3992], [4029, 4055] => -0.3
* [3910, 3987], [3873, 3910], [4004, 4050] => 7.0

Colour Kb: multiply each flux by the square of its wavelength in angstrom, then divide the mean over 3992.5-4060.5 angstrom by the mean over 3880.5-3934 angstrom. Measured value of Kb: 0.79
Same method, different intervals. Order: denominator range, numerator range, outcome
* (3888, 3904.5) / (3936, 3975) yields 0.78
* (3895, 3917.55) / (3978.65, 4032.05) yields 0.78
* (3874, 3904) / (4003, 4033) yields 0.76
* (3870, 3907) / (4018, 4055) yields 0.76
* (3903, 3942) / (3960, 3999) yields 0.88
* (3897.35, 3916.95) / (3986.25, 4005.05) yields 0.78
